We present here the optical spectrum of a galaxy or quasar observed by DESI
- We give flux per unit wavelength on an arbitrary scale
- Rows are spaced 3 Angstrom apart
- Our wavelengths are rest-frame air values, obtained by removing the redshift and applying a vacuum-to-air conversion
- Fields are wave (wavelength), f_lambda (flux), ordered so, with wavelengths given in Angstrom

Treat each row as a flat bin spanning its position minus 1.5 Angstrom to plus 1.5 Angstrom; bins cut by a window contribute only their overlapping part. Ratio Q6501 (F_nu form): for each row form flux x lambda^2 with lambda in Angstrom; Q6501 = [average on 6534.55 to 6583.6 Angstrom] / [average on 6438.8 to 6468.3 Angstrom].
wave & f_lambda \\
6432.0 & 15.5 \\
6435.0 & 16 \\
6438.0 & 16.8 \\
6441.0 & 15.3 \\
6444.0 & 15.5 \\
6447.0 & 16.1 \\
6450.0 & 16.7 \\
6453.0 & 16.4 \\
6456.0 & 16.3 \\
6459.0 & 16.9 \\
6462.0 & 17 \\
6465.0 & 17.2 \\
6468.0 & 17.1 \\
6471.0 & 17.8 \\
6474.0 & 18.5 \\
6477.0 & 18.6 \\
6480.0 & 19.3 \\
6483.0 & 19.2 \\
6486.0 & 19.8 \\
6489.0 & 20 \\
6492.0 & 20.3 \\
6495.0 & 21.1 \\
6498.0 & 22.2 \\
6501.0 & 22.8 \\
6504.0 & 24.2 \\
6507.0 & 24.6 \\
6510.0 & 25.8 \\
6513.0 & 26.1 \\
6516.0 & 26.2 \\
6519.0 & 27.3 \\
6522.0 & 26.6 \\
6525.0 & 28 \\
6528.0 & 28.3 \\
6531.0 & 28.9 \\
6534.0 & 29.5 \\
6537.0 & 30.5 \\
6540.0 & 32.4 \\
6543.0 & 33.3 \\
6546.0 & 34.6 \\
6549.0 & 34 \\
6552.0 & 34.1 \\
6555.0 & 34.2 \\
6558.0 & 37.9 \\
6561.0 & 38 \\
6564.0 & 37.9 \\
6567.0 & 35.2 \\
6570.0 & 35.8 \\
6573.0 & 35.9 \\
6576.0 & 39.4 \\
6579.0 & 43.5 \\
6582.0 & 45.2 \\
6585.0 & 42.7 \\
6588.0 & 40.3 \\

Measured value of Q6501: 2.28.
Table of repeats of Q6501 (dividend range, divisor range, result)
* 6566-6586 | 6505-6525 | 1.54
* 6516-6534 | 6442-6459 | 1.75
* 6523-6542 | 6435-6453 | 1.89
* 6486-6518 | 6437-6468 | 1.43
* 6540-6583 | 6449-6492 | 2.10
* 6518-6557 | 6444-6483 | 1.83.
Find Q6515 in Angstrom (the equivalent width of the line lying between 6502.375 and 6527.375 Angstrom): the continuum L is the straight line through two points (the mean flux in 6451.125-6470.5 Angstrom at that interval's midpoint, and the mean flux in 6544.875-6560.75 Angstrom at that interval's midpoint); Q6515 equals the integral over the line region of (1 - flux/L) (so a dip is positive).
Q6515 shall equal 1.34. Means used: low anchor 16.9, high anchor 35.2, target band 26.2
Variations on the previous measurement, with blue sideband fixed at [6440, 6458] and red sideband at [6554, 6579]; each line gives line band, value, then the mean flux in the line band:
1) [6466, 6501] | 4.30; 19.6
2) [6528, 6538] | 0.58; 29.4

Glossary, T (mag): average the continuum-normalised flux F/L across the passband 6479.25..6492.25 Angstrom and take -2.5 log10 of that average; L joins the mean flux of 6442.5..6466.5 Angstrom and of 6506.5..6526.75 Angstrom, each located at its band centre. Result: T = 0.10 mag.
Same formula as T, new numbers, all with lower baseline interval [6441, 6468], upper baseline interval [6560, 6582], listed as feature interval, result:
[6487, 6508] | 0.12 mag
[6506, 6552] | 0.05 mag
